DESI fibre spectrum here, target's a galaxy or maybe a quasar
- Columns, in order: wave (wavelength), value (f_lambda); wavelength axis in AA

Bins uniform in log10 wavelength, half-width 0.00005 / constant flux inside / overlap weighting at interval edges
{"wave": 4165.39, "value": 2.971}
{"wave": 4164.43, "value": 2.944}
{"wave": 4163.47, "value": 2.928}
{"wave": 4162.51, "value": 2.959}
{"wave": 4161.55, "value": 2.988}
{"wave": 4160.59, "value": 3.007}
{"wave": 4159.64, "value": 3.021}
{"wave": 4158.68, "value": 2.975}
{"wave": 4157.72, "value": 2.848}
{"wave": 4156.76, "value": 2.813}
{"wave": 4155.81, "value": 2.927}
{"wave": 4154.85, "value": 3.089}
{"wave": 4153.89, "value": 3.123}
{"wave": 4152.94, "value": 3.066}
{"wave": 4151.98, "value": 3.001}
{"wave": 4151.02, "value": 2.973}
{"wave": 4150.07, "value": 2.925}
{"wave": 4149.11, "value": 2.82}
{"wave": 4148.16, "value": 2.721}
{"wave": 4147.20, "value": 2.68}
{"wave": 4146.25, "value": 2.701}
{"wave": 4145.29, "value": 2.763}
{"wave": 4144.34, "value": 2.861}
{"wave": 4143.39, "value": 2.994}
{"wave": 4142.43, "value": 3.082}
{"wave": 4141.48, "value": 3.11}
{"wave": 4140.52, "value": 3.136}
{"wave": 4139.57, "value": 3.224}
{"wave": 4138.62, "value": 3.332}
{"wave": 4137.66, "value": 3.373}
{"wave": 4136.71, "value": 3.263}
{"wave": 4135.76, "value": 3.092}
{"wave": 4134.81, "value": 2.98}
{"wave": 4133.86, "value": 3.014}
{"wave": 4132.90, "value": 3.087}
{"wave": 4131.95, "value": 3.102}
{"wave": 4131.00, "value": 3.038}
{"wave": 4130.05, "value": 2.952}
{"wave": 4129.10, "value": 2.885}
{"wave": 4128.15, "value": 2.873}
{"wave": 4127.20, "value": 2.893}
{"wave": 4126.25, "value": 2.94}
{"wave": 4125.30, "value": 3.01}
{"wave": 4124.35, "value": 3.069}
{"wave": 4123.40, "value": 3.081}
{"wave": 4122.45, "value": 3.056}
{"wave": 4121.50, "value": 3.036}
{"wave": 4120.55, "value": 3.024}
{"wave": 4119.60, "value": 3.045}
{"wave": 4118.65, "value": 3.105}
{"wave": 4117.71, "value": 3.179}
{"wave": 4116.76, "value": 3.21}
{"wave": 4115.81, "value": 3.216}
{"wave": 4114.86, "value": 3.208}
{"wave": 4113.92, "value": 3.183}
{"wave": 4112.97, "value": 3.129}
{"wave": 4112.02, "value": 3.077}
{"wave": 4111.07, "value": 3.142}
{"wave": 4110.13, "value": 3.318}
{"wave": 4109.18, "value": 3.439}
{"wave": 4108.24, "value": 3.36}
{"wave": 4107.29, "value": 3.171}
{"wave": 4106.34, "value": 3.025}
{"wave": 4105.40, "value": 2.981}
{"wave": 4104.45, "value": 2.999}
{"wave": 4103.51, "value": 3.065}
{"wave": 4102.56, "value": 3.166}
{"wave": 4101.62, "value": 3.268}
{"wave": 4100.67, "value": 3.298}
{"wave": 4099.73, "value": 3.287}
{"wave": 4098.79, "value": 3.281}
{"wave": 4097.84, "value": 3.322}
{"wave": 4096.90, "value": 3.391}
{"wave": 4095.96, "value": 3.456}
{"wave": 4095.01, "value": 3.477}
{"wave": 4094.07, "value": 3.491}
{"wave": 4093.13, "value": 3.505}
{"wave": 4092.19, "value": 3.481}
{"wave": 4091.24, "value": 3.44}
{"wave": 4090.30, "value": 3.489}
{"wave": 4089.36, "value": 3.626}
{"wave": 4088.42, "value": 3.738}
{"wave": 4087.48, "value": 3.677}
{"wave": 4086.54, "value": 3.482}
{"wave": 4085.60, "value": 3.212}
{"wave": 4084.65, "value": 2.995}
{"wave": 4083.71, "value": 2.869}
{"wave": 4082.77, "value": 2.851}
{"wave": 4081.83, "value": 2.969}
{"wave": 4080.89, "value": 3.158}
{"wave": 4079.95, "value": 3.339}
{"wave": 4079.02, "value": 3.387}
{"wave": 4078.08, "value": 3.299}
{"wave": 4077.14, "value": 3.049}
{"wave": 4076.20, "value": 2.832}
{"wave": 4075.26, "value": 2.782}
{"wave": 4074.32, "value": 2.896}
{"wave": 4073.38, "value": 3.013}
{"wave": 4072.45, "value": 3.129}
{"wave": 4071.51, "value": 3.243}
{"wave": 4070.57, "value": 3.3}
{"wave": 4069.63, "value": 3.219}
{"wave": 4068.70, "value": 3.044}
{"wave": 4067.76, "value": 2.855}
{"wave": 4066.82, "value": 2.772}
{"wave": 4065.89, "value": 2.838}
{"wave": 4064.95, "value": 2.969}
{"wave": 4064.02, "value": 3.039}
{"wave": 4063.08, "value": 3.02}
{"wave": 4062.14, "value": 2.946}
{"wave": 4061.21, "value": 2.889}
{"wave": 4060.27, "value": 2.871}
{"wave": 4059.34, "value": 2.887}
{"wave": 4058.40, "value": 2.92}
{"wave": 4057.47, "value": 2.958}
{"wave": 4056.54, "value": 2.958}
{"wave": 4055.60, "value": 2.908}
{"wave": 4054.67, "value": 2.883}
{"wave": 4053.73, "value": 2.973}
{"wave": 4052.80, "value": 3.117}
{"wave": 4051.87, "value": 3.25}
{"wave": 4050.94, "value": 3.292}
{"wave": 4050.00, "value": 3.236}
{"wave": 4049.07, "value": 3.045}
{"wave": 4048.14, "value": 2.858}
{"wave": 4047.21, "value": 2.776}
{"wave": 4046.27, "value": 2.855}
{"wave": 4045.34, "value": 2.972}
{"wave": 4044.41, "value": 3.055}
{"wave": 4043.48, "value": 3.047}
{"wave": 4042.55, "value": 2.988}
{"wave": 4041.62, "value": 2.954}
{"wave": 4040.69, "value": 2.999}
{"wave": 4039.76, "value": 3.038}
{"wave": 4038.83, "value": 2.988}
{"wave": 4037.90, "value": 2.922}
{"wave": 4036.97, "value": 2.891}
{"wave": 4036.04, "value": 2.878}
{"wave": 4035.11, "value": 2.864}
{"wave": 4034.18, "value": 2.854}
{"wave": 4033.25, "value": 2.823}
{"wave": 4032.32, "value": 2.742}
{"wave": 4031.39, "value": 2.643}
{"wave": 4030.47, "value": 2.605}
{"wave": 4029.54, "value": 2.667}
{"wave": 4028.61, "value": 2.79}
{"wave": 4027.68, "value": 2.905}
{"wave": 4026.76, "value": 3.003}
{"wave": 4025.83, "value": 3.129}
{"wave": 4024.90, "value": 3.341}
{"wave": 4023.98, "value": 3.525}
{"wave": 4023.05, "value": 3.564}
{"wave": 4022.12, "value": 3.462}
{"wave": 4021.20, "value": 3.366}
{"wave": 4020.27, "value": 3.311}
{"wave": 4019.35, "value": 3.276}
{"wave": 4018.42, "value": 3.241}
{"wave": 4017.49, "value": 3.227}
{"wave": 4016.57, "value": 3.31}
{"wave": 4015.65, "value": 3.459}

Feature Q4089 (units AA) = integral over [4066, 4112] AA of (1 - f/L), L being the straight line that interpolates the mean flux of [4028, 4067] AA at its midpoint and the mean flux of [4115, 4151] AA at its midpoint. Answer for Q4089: -3.7 AA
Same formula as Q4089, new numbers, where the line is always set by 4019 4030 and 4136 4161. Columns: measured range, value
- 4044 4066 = 1.1 AA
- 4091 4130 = -1.6 AA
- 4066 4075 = 0.2 AA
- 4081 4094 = -1.0 AA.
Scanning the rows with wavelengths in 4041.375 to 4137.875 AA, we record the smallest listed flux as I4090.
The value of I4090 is 2.772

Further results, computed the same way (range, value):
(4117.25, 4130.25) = 2.873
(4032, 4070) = 2.742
